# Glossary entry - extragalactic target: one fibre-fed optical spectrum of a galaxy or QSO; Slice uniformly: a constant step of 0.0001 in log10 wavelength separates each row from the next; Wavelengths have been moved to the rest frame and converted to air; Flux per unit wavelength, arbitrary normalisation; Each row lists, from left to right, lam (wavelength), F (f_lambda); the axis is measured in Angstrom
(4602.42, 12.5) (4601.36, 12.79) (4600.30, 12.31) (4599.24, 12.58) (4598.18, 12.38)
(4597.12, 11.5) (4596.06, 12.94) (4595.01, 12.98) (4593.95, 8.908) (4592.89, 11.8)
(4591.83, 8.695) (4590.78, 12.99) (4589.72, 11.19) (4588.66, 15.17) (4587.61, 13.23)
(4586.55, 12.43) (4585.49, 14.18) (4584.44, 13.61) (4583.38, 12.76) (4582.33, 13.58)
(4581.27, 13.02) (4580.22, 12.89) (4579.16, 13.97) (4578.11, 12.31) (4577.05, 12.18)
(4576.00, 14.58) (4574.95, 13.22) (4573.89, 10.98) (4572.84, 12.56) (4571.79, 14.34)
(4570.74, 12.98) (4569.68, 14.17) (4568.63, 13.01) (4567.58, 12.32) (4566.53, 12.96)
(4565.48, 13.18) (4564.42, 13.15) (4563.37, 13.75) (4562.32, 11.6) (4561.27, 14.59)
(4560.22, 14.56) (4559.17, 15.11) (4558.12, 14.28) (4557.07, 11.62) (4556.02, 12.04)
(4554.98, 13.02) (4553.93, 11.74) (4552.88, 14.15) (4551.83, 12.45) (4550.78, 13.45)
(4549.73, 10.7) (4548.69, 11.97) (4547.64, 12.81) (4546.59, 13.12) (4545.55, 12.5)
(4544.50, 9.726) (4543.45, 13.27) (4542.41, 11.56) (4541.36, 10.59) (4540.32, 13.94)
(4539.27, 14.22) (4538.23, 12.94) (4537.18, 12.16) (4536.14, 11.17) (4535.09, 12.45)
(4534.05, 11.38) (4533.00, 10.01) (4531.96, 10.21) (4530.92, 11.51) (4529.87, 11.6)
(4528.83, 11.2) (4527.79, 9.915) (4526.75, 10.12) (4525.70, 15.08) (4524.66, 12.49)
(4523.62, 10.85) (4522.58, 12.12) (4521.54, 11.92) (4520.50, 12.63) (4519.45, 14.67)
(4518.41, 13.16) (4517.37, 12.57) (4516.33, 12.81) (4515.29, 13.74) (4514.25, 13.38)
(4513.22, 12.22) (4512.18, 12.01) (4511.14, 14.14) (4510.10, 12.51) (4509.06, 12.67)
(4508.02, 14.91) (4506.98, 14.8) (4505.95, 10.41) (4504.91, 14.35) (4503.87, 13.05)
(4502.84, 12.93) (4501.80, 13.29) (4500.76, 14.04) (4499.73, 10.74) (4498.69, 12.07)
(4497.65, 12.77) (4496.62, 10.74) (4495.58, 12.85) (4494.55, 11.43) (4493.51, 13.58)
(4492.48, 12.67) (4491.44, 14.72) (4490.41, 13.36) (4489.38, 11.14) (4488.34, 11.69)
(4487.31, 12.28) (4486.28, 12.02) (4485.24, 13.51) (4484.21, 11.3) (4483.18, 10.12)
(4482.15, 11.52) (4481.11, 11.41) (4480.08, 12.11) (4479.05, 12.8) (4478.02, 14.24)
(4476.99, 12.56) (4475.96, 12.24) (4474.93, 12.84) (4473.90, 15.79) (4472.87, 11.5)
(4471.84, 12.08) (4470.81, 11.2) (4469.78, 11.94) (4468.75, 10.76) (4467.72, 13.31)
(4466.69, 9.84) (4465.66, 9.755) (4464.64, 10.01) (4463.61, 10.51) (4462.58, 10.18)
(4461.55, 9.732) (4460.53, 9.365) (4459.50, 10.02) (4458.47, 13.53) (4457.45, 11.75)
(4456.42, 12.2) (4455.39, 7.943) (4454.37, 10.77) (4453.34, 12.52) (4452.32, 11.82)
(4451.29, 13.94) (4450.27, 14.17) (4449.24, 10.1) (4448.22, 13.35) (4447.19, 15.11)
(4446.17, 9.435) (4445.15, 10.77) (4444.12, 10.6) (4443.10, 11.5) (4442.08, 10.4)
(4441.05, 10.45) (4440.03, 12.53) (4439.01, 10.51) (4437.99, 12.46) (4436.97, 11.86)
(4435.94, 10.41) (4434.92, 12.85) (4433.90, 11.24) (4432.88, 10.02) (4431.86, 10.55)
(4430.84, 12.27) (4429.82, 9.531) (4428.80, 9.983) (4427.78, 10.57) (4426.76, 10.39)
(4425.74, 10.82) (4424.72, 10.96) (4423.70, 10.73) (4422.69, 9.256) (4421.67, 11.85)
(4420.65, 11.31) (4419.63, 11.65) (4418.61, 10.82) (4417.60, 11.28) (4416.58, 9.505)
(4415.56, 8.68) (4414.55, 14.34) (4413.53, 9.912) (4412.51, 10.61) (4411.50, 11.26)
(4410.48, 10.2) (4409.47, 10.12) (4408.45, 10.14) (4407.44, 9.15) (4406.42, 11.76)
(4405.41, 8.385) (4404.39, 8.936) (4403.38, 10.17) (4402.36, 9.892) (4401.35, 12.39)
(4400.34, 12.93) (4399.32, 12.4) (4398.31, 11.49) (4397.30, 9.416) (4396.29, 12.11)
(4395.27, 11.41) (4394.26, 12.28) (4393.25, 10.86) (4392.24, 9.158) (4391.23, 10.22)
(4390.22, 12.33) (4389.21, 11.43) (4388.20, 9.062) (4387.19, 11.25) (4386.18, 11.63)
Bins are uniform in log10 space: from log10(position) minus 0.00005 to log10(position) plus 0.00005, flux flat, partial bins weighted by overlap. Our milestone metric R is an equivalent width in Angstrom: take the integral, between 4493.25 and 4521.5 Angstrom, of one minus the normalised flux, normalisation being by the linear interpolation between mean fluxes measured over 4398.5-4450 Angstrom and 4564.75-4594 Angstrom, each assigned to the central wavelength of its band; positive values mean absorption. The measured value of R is -2.2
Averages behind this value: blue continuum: 10.9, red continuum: 12.8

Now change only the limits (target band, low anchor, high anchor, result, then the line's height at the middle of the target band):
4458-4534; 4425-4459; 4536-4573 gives -0.4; 12.1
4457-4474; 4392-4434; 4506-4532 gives 0.7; 11.6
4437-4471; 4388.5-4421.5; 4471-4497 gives 1.5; 11.8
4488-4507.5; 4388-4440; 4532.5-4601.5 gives -1.4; 11.8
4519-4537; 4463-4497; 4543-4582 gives 1.2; 12.6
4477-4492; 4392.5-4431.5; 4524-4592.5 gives -0.8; 11.7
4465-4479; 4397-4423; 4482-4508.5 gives -0.1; 12.1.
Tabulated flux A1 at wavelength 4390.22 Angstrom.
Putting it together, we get 12.33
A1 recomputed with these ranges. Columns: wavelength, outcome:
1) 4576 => 14.58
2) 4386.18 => 11.63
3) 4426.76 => 10.39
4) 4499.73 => 10.74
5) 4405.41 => 8.385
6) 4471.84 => 12.08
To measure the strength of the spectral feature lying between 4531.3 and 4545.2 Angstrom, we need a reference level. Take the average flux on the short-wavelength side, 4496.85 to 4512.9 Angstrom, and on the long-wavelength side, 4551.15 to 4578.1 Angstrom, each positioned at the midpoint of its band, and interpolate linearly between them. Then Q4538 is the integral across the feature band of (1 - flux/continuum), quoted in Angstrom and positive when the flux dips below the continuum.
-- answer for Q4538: 1.3 Angstrom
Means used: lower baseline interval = 12.9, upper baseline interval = 13.1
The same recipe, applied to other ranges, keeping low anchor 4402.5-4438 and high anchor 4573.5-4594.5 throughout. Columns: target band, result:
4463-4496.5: -2.12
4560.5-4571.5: -0.76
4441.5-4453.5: -1.07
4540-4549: -0.01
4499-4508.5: -1.22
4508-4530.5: -1.34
